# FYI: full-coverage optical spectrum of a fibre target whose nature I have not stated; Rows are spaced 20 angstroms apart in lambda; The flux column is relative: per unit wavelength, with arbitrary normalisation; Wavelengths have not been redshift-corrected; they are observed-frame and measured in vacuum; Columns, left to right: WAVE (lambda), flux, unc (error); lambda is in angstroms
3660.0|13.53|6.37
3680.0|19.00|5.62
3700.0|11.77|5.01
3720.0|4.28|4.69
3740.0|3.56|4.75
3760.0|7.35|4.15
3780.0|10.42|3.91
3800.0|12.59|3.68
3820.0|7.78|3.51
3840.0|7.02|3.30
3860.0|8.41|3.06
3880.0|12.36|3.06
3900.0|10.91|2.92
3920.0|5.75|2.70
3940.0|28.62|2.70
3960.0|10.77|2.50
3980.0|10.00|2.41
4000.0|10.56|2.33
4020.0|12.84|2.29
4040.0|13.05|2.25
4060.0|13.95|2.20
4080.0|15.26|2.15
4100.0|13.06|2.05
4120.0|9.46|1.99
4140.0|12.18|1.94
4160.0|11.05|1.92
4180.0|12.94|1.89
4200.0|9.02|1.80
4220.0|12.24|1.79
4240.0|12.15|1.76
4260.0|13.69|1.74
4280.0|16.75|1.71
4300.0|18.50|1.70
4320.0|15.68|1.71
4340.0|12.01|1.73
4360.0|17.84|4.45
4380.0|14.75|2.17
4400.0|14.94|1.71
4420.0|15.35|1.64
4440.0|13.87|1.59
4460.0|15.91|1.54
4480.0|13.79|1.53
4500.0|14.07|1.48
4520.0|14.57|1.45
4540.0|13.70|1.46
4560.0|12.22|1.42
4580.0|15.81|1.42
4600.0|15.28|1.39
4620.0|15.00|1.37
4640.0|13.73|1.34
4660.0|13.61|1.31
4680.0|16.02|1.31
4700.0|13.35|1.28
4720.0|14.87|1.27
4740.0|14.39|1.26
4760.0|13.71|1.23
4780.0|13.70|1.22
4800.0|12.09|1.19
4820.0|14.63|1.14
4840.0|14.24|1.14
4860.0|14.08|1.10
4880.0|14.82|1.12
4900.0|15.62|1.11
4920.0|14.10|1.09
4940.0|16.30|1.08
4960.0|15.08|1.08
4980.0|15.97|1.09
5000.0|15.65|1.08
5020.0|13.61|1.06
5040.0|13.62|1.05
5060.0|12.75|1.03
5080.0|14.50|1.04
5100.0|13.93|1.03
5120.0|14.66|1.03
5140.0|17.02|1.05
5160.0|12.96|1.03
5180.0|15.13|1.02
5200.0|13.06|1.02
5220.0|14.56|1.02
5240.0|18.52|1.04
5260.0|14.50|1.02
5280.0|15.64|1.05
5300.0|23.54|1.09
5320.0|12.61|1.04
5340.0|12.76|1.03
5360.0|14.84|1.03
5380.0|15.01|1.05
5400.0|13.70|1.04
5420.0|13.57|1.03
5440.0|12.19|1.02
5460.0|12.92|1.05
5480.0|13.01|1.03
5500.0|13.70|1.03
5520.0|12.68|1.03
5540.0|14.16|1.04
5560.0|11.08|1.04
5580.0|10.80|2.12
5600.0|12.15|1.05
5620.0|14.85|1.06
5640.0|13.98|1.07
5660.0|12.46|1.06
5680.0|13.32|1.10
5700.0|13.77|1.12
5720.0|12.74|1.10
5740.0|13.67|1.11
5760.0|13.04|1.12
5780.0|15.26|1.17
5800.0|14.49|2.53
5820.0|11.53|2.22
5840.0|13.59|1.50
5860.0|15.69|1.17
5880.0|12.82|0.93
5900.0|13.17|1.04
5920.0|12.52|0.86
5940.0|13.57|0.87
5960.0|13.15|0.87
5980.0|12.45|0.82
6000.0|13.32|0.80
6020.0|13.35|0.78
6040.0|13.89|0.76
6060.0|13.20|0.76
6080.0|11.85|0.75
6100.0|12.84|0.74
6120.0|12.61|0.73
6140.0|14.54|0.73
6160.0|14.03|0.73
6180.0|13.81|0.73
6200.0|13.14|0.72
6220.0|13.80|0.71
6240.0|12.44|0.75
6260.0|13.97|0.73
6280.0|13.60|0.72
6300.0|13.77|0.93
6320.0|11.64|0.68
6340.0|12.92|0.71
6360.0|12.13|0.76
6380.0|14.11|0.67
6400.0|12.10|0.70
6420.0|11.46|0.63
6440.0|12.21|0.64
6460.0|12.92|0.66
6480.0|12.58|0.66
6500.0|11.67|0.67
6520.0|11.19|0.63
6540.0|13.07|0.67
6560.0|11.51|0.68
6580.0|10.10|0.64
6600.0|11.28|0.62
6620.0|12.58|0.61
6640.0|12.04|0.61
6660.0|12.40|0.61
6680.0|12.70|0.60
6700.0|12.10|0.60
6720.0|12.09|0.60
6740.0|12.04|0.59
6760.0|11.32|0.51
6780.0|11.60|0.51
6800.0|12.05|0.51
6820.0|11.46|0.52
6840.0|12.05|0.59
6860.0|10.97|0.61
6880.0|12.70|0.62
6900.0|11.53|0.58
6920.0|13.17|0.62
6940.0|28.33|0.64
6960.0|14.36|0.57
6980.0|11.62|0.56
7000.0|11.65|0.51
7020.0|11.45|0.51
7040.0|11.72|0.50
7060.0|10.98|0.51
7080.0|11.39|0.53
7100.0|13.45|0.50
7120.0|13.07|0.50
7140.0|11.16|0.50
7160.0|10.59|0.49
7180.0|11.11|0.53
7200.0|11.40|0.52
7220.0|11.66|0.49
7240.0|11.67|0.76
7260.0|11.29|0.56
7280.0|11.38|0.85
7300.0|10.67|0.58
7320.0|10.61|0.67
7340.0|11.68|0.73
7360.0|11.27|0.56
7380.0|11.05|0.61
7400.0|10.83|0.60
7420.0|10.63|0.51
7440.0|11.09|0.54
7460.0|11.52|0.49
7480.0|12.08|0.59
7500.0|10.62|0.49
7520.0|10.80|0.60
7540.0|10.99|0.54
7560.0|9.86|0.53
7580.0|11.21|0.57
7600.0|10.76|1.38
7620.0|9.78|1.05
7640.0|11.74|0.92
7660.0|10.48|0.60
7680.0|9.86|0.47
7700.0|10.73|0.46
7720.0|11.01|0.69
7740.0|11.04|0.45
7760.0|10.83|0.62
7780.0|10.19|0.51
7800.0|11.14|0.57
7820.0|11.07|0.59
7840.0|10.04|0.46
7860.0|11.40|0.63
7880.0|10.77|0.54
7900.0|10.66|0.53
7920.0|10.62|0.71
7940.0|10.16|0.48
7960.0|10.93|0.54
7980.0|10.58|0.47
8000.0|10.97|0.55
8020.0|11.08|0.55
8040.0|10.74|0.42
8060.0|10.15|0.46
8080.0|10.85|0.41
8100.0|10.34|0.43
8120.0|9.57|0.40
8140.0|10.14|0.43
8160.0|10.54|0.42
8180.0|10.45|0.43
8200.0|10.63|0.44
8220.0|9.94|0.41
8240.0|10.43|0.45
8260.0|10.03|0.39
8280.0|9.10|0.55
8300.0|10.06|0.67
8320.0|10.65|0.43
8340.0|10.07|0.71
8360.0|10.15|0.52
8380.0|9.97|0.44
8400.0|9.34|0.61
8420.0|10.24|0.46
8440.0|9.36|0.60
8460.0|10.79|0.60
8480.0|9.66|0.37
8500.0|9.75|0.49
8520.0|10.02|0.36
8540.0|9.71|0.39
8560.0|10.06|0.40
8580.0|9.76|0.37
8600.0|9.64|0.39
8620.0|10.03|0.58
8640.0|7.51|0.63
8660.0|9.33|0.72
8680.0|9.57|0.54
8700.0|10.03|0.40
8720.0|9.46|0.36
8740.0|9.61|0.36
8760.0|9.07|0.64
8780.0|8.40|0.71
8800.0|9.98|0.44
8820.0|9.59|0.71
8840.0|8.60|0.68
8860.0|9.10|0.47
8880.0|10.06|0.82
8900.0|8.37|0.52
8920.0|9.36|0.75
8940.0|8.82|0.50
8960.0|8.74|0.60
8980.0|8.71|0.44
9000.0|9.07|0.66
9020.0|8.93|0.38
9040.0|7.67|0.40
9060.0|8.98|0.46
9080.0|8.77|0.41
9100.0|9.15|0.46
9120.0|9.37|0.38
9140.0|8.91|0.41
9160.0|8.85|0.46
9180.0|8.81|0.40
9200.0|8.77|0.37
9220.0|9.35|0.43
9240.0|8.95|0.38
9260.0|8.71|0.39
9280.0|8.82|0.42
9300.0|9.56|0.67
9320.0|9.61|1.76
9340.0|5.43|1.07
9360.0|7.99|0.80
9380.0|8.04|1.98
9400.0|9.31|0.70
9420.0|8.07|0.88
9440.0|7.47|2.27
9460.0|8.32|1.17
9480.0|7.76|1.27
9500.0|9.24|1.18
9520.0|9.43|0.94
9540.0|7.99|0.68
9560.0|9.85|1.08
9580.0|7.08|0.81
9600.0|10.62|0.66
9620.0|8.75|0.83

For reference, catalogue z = 0.058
